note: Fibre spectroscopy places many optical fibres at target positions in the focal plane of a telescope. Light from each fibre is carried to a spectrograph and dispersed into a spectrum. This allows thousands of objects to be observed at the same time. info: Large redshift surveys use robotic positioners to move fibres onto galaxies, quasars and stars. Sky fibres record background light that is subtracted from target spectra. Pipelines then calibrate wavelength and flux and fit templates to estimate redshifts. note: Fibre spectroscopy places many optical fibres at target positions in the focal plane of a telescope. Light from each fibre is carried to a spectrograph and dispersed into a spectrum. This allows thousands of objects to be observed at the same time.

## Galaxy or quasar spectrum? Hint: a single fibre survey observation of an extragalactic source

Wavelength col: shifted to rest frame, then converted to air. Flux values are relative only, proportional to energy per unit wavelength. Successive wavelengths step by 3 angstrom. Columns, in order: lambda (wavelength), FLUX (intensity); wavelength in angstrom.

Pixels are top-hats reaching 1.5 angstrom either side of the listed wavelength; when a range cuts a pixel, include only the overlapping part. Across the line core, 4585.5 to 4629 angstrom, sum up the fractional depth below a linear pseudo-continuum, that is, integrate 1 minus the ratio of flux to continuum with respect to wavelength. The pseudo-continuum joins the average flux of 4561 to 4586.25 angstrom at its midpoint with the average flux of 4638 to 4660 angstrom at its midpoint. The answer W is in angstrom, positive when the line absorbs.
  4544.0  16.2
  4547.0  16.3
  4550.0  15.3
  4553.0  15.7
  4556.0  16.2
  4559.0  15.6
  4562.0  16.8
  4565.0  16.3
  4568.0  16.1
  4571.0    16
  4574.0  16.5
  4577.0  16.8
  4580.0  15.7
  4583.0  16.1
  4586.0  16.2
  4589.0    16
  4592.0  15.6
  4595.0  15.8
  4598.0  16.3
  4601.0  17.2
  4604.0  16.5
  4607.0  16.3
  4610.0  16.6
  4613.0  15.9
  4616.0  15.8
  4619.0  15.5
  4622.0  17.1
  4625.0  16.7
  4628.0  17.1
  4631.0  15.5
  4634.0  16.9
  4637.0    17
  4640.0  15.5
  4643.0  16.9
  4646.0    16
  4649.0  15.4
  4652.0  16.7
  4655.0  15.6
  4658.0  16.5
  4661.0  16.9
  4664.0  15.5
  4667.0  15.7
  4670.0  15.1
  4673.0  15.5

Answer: -0.3 angstrom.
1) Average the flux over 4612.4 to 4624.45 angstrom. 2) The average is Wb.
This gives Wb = 16.1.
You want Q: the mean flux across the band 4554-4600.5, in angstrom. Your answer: 16.2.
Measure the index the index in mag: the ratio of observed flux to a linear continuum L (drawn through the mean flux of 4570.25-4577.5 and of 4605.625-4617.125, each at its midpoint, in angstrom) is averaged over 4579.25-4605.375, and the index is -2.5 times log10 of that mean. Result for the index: 0.01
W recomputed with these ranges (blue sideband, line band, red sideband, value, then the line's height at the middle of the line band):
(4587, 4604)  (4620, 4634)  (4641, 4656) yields -0.4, 16.2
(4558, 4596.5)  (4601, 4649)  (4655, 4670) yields -0.9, 16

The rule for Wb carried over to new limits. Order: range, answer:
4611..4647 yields 16.3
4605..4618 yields 16.1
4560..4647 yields 16.3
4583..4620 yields 16.1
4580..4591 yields 16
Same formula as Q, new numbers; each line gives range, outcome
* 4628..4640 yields 16.4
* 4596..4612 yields 16.5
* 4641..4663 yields 16.2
